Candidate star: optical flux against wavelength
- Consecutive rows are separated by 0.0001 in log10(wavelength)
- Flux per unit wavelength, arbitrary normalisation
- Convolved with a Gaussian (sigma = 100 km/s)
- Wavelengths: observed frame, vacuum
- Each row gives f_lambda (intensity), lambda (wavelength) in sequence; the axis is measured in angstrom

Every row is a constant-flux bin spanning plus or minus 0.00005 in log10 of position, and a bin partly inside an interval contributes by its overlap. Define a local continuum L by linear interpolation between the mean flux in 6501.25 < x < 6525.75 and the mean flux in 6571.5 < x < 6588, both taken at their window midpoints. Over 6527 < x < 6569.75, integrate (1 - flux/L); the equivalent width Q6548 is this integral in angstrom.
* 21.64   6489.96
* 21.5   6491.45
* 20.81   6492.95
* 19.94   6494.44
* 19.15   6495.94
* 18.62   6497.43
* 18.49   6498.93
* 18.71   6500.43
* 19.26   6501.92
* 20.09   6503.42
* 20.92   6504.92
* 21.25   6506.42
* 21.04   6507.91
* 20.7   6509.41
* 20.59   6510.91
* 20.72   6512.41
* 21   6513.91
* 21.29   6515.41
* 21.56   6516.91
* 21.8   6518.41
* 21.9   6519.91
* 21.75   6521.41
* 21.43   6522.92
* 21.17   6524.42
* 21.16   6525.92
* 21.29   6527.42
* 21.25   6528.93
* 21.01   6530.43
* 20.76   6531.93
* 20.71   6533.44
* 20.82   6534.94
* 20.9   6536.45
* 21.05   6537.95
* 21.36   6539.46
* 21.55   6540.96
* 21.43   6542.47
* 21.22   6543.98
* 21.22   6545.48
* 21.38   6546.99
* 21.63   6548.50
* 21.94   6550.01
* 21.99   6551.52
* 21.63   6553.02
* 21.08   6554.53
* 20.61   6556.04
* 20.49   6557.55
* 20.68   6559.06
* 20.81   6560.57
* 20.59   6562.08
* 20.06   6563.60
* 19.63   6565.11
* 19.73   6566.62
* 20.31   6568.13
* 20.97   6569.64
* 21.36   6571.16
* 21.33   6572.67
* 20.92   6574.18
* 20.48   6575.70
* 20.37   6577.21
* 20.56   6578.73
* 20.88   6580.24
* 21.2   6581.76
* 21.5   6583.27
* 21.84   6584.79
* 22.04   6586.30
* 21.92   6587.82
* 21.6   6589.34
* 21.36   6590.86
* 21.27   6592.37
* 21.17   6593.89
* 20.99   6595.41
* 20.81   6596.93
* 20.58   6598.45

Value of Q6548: 0.3 angstrom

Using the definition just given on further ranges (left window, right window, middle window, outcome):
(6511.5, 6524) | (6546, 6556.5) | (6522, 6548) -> 0.34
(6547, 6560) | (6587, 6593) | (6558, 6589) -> 0.80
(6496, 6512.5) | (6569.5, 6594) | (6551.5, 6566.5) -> 0.15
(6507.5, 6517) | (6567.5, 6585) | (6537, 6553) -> -0.41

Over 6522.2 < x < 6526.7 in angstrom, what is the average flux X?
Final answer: 21.3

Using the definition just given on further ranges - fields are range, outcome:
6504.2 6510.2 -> 21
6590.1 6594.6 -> 21.3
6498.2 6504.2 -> 19.1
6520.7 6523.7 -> 21.5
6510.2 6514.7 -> 20.8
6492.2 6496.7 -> 20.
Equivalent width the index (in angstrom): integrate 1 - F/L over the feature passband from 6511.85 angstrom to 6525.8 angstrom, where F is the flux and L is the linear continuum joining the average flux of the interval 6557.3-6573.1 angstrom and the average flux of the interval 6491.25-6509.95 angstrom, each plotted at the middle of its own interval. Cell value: -0.9 angstrom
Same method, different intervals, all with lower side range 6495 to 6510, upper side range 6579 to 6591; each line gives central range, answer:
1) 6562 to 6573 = 0.4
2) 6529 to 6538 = -0.2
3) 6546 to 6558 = -0.3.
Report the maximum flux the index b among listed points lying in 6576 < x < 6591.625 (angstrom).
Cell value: 22.04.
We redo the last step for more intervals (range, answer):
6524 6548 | 21.55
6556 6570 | 20.97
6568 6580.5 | 21.36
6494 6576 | 21.99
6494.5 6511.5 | 21.25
